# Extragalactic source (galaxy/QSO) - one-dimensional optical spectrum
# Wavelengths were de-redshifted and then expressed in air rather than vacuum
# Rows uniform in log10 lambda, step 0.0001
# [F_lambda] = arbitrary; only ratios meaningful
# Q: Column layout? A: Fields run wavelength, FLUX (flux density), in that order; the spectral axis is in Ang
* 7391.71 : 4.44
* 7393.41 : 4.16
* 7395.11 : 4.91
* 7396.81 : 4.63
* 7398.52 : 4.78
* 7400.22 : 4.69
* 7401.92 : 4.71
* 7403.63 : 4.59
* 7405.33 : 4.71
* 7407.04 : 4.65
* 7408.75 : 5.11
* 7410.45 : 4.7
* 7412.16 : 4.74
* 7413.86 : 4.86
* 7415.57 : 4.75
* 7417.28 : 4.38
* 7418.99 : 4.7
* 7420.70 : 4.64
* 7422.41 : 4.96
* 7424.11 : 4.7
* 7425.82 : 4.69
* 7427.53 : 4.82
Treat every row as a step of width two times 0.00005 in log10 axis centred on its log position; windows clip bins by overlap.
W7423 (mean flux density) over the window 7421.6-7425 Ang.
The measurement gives 4.84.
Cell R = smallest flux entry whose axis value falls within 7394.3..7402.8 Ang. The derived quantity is 4.63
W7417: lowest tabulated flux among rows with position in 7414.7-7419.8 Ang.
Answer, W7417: 4.38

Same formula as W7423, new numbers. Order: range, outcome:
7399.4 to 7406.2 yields 4.67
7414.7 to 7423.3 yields 4.69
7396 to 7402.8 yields 4.7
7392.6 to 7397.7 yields 4.57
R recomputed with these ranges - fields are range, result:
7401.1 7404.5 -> 4.59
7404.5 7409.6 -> 4.65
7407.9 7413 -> 4.7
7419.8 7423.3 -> 4.64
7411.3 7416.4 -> 4.74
